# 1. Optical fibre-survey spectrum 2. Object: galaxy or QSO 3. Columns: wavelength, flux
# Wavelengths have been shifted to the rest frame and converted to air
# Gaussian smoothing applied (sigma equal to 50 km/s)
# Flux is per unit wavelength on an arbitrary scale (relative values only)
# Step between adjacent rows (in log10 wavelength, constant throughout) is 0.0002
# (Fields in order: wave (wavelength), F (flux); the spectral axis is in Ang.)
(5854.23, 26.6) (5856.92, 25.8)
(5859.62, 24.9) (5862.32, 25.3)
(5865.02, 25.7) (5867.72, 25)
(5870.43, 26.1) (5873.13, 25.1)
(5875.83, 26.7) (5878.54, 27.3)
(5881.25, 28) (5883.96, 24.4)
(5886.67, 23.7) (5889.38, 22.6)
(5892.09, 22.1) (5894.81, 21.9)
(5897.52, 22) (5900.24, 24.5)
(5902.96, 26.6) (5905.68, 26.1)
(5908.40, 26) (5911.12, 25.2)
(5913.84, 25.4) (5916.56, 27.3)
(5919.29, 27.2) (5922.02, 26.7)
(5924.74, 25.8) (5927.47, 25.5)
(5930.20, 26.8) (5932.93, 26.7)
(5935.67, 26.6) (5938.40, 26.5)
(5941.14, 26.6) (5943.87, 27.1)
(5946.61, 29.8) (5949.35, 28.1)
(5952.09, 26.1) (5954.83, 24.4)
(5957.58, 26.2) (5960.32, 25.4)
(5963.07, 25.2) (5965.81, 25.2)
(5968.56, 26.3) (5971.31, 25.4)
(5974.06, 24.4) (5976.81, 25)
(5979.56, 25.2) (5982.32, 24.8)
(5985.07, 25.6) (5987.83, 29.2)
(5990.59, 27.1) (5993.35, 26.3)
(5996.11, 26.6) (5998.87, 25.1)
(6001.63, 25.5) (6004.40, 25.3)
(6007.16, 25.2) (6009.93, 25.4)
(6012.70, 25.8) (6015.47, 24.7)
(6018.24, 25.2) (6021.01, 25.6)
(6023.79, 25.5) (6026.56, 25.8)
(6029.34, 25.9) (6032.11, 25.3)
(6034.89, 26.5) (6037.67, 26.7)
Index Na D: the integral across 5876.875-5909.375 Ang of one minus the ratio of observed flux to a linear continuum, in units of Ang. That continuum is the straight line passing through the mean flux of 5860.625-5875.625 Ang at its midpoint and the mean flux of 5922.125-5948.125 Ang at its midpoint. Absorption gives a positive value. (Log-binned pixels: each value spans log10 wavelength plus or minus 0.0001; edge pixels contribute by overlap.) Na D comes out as 1.8 Ang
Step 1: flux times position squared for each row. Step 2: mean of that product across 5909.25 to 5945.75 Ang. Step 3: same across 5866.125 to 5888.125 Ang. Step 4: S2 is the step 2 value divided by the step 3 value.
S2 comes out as 1.04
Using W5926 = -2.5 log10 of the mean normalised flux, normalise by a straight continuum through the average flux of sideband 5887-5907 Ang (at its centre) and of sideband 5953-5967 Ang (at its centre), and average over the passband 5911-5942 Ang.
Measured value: -0.08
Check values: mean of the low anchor 23.7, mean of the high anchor 25.3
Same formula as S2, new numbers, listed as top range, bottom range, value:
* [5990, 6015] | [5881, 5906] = 1.11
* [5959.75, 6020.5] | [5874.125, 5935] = 1.04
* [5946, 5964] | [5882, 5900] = 1.17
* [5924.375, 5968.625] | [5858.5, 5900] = 1.09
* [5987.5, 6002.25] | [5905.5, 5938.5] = 1.03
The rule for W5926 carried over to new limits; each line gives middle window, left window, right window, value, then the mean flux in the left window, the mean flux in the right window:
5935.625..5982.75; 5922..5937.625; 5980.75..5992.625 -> 0.02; 26.3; 26.6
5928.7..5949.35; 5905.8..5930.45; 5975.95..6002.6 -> -0.04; 26.2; 26.1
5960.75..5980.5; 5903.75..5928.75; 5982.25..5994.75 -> 0.06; 26.2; 26.8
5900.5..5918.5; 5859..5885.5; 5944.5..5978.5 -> -0.01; 25.9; 26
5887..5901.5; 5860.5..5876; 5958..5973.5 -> 0.13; 25.6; 25.5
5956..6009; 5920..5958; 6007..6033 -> 0.01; 26.7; 25.5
